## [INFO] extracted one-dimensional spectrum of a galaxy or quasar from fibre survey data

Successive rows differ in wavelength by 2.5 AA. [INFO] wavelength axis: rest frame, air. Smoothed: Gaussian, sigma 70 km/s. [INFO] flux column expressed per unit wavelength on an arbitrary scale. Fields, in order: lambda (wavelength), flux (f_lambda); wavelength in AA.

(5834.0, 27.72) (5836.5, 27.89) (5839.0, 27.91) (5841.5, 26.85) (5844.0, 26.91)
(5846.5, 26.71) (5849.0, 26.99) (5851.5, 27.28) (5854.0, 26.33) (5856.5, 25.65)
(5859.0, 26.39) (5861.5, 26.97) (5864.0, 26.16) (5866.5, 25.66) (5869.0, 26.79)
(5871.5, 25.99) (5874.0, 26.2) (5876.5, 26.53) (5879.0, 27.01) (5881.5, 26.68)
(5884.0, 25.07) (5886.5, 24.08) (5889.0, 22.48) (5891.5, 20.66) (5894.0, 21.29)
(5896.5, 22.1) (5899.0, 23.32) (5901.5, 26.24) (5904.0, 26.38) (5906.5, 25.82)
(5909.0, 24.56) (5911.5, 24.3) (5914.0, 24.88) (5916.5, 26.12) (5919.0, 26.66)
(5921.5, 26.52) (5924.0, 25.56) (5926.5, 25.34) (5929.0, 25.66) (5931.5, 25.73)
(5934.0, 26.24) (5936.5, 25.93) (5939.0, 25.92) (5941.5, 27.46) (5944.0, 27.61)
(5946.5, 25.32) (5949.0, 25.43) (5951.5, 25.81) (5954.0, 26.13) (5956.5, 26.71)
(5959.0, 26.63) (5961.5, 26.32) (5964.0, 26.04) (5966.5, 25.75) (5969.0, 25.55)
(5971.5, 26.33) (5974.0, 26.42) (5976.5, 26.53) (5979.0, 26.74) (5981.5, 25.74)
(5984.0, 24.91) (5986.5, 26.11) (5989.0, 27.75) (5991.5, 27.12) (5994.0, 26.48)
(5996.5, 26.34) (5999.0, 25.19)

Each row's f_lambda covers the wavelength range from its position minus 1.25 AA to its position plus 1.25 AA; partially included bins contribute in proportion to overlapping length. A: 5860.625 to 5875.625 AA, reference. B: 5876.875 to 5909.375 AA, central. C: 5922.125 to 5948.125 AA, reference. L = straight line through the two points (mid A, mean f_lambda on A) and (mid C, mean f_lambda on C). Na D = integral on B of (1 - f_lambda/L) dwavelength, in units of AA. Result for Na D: 2.3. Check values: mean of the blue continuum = 26.3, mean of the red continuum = 26.1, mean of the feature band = 24.3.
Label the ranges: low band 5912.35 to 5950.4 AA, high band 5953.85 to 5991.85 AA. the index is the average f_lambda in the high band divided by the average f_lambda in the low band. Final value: 1.01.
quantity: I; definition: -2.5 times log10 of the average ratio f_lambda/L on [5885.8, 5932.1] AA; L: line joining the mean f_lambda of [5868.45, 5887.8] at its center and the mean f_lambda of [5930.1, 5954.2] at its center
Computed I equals 0.06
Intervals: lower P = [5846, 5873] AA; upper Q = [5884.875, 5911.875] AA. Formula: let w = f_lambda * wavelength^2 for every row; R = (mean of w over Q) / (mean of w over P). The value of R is 0.91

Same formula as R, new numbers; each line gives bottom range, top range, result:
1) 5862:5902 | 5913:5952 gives 1.07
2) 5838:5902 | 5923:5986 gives 1.05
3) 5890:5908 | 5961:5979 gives 1.13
